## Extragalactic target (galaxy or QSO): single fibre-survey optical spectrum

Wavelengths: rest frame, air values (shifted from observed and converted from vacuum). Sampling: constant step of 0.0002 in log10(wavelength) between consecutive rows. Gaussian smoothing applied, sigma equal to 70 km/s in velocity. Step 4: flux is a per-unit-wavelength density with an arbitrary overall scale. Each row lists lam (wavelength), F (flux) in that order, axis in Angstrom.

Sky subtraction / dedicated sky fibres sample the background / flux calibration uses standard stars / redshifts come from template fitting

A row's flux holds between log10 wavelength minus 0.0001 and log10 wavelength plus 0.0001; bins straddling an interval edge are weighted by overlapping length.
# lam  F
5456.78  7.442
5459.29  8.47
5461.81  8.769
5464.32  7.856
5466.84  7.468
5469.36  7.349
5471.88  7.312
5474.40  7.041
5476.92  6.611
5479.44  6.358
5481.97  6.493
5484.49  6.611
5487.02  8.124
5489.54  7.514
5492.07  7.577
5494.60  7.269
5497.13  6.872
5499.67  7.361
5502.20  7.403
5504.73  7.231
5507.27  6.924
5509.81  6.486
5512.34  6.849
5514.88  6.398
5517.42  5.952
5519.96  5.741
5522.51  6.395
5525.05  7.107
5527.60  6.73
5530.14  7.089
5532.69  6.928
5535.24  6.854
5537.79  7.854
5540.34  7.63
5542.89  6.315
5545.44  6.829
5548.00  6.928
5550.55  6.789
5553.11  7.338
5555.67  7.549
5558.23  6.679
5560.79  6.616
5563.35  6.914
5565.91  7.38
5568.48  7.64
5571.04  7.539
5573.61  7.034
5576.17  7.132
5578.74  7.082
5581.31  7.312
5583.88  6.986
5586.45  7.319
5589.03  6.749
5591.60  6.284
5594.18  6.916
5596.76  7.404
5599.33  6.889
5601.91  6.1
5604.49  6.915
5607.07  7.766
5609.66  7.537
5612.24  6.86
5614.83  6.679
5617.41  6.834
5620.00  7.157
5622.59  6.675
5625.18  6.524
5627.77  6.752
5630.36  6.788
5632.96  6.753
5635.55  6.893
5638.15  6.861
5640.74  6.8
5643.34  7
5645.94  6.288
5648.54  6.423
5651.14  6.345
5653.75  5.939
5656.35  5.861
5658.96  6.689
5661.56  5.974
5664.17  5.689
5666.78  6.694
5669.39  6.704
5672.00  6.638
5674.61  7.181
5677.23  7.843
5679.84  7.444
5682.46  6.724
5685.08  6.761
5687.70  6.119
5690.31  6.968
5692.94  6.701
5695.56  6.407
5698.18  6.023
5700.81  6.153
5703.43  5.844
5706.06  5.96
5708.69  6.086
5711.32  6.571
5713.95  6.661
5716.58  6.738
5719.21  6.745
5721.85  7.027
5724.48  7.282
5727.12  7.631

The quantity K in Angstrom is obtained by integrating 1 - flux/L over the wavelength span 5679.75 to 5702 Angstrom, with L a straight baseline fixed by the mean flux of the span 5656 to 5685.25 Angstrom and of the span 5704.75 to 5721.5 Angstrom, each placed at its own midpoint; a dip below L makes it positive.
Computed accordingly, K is 0.21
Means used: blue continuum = 6.71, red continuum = 6.49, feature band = 6.54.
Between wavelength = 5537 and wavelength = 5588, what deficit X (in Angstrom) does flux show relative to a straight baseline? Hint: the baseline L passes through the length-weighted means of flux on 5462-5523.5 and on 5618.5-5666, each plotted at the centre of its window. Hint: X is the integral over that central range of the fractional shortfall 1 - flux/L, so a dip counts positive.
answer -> -2.69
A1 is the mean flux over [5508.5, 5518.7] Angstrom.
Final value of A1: 6.43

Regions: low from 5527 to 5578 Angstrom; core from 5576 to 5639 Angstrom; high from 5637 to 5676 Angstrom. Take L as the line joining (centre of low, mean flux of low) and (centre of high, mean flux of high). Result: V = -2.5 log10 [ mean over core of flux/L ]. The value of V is -0.025 mag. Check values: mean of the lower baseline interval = 7.09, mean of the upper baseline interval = 6.47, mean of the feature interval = 6.92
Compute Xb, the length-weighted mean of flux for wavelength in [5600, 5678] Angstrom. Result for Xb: 6.7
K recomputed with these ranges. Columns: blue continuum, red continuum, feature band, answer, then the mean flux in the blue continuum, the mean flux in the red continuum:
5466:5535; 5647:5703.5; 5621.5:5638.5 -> -0.3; 6.93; 6.52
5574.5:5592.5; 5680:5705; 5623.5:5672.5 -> 1.3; 7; 6.45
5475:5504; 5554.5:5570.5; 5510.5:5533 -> 1.8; 7.11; 7.15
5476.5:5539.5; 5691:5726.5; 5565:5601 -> -1.8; 6.92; 6.51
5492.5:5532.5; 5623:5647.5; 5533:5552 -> -0.7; 6.81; 6.73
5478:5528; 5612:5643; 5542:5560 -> -0.2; 6.87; 6.8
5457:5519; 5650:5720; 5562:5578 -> -0.9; 7.18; 6.5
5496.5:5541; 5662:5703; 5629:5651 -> 0.0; 6.87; 6.64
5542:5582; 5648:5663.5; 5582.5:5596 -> -0.1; 7.07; 6.17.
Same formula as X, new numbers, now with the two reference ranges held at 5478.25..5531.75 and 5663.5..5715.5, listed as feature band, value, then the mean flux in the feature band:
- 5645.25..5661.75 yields 1.0 Angstrom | 6.23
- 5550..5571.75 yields -1.2 Angstrom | 7.16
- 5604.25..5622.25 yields -1.1 Angstrom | 7.09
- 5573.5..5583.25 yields -0.6 Angstrom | 7.15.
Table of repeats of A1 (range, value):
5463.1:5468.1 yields 7.65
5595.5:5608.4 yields 7.02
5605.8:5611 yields 7.64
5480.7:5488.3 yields 7.08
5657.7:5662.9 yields 6.33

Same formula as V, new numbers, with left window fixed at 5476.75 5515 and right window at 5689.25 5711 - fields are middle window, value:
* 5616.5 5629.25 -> -0.037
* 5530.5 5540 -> -0.054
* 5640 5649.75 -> -0.023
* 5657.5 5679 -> -0.050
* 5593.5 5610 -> -0.066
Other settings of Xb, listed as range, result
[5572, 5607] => 6.97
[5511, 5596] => 6.94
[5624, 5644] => 6.79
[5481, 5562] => 6.95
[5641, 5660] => 6.38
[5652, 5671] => 6.23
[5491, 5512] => 7.12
